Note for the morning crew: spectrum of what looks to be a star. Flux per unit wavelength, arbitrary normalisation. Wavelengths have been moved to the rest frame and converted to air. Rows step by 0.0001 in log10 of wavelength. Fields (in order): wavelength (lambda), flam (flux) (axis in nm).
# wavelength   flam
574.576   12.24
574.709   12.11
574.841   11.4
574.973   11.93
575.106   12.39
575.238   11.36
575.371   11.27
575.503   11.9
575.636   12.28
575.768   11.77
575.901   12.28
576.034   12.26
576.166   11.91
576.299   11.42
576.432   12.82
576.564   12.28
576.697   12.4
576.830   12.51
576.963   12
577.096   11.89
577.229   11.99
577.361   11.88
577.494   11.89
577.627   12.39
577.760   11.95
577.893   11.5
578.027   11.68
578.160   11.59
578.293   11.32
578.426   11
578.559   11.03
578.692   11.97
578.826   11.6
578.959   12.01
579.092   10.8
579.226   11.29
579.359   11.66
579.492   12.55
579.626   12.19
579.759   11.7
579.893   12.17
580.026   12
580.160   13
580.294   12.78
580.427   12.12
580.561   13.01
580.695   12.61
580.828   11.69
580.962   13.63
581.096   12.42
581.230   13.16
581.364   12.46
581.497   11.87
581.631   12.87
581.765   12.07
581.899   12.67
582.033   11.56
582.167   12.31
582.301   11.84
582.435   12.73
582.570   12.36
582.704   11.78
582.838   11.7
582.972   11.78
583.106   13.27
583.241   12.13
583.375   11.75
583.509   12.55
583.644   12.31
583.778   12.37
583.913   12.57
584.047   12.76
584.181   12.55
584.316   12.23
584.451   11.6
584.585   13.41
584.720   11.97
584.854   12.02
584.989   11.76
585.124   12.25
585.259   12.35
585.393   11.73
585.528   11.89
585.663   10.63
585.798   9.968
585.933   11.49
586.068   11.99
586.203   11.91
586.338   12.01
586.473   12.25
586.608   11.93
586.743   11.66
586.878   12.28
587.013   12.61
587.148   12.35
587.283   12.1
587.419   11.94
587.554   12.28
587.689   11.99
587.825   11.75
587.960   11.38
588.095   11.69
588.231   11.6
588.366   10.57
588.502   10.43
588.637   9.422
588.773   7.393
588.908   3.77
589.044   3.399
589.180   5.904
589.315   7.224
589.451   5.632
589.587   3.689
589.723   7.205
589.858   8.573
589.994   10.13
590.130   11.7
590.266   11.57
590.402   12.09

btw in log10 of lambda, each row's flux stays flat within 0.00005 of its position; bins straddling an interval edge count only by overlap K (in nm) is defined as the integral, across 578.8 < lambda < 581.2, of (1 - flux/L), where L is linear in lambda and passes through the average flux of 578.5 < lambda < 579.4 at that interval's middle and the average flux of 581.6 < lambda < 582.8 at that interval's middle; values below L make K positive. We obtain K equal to -0.10 nm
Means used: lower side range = 11.5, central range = 12.2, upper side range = 12.2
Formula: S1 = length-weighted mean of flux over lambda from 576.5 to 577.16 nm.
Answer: 12.2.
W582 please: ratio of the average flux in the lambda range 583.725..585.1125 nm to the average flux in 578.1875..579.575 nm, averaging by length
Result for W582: 1.1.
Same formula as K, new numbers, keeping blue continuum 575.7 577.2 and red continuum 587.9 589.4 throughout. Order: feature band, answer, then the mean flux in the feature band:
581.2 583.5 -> -0.43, 12.2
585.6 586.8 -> -0.32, 11.5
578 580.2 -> -0.08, 11.7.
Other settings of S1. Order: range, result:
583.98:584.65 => 12.5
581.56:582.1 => 12.3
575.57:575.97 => 12.1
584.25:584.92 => 12.3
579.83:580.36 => 12.5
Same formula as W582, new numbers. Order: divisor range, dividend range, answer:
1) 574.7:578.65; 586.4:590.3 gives 0.82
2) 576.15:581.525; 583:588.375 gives 1.00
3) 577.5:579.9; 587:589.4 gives 0.84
